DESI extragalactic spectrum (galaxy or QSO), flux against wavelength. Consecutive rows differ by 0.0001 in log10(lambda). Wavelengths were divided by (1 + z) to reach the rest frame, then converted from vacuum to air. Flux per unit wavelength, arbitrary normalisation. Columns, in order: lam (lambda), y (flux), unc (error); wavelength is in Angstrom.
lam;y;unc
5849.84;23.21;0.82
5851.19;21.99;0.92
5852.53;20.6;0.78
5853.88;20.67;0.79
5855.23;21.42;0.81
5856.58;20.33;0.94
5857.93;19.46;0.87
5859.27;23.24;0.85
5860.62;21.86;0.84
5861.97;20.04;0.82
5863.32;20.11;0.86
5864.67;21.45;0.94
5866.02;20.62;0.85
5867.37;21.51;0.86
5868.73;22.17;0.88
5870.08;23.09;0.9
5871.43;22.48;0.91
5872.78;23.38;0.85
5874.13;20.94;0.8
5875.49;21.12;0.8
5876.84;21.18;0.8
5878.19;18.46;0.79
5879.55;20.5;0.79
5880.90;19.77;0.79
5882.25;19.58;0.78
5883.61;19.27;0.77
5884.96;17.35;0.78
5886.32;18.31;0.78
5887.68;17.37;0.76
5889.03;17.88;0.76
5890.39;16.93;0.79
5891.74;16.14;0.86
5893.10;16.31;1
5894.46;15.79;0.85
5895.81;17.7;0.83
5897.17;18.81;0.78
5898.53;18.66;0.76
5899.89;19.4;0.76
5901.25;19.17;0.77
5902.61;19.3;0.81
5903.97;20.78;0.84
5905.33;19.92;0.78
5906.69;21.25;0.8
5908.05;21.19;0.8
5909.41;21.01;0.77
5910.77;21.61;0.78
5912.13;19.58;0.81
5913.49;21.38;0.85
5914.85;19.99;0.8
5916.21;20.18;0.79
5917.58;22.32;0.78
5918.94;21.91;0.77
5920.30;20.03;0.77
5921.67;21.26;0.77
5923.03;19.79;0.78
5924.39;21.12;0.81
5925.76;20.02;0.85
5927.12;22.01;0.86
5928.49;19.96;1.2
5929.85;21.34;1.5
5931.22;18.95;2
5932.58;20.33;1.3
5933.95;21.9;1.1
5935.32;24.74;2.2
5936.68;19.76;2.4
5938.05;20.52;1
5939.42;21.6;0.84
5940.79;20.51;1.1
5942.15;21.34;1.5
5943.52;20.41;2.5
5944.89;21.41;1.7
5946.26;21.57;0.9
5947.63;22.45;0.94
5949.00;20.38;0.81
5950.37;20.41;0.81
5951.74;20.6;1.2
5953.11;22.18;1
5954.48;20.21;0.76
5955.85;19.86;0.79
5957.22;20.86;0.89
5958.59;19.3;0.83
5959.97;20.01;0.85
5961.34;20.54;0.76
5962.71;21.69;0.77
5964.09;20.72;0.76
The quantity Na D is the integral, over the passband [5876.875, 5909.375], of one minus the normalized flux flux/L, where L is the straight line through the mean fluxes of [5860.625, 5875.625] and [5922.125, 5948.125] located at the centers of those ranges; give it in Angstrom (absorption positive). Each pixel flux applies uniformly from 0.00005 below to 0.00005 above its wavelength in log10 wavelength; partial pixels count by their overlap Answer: 3.9 Angstrom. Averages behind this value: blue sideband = 21.6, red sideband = 21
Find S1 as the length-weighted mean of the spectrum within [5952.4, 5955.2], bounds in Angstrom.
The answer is 21.2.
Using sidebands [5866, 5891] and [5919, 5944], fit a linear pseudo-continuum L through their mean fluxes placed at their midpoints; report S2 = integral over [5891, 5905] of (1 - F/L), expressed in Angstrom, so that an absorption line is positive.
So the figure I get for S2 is 1.5 Angstrom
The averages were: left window 20.1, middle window 18.2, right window 20.9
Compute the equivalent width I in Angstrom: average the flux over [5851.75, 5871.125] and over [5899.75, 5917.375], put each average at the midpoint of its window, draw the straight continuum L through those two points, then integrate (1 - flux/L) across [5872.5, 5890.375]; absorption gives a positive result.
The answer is 1.2 Angstrom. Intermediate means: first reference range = 21.2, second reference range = 20.4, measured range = 19.4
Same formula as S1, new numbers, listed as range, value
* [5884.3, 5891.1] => 17.6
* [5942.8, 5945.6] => 20.9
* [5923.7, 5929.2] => 20.8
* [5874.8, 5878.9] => 20.2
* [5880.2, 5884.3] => 19.6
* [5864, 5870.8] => 21.8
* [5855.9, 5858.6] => 19.9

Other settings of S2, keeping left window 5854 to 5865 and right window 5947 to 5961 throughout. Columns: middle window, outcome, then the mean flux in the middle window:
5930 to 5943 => -0.2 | 21.1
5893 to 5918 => 1.2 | 19.8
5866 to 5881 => -0.3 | 21.3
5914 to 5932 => 0.0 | 20.7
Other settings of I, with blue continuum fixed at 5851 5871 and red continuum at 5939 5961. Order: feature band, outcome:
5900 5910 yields 0.3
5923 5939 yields 0.0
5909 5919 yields 0.0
